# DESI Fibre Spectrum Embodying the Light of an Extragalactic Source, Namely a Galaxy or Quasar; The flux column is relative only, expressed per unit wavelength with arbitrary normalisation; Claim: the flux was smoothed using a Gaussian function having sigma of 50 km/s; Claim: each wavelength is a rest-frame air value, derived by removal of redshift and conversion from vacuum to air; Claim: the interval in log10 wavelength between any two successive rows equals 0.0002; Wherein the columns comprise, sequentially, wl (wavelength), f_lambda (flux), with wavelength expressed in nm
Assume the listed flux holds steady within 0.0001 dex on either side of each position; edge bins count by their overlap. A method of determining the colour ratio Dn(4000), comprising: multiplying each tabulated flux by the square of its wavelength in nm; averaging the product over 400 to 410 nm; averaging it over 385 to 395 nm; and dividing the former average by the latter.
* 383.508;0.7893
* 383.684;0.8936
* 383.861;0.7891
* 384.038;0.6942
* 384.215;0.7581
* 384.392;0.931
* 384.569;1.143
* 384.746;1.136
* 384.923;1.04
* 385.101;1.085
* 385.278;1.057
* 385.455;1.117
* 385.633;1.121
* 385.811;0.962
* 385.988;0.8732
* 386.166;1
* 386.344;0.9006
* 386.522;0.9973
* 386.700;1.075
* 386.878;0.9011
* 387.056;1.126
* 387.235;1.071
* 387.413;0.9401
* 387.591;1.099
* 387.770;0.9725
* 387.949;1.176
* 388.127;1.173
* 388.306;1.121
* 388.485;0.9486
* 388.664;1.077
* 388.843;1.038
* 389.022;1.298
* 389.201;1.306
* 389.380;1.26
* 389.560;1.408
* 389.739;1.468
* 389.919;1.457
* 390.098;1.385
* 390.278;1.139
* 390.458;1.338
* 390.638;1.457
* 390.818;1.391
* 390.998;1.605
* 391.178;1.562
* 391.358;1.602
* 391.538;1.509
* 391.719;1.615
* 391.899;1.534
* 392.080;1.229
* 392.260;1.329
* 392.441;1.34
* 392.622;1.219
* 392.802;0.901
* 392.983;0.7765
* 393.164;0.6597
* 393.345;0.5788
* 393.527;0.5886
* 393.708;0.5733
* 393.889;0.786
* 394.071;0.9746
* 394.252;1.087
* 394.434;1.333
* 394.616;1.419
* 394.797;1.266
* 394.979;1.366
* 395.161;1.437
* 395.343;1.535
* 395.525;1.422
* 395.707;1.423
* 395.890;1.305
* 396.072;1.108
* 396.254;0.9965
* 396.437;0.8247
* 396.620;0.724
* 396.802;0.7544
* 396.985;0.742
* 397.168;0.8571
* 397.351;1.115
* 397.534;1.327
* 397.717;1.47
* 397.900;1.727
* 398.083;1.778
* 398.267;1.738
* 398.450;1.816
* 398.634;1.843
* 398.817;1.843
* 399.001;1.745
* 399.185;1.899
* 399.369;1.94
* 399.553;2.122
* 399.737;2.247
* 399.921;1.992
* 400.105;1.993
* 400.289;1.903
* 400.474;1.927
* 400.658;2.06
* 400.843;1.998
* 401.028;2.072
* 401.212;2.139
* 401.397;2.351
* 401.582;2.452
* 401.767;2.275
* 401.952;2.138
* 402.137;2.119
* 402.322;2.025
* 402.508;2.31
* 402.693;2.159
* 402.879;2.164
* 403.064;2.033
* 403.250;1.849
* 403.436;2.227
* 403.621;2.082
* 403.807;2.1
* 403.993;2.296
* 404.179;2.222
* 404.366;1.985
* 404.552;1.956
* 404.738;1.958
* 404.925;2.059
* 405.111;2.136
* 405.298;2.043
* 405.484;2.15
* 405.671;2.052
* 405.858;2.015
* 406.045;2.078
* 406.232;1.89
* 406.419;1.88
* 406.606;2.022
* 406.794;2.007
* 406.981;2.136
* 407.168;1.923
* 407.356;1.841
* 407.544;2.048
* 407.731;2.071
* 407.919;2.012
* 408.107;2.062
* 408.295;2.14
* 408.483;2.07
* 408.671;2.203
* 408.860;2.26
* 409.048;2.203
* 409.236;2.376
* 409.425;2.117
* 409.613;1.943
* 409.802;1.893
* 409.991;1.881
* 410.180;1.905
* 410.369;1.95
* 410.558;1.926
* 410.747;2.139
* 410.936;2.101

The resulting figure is 1.95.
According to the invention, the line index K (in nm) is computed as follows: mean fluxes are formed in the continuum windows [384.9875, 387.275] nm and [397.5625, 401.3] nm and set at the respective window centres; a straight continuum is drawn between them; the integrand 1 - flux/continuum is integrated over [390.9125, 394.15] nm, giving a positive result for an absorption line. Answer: 0.665 nm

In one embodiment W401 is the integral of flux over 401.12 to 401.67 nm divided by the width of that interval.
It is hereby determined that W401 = 2.31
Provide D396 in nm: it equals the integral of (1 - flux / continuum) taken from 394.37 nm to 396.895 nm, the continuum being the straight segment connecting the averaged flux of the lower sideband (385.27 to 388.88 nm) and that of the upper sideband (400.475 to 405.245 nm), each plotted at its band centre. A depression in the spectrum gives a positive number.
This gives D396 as 0.64 nm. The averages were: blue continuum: 1.04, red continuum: 2.12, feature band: 1.21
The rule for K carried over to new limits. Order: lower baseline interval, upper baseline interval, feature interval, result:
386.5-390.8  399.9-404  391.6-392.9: 0.109 nm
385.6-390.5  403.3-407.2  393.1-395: 0.656 nm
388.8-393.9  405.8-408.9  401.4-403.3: -0.414 nm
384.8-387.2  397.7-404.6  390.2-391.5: -0.096 nm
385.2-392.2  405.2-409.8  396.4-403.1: -0.313 nm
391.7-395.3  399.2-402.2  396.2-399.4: 0.622 nm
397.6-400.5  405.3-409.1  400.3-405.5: -0.424 nm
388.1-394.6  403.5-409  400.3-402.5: -0.443 nm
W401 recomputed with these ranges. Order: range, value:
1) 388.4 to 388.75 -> 1.01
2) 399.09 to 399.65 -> 1.99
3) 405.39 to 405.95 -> 2.07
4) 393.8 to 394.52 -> 1.04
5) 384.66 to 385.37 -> 1.08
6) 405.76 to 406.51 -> 1.97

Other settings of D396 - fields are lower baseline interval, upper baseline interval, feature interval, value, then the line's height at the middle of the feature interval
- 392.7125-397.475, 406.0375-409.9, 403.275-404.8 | -0.312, 1.74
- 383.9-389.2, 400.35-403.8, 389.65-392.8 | -0.117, 1.36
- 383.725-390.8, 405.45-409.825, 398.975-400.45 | -0.264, 1.69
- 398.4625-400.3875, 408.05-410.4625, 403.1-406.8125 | -0.058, 2.02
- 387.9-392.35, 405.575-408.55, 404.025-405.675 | -0.124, 1.93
